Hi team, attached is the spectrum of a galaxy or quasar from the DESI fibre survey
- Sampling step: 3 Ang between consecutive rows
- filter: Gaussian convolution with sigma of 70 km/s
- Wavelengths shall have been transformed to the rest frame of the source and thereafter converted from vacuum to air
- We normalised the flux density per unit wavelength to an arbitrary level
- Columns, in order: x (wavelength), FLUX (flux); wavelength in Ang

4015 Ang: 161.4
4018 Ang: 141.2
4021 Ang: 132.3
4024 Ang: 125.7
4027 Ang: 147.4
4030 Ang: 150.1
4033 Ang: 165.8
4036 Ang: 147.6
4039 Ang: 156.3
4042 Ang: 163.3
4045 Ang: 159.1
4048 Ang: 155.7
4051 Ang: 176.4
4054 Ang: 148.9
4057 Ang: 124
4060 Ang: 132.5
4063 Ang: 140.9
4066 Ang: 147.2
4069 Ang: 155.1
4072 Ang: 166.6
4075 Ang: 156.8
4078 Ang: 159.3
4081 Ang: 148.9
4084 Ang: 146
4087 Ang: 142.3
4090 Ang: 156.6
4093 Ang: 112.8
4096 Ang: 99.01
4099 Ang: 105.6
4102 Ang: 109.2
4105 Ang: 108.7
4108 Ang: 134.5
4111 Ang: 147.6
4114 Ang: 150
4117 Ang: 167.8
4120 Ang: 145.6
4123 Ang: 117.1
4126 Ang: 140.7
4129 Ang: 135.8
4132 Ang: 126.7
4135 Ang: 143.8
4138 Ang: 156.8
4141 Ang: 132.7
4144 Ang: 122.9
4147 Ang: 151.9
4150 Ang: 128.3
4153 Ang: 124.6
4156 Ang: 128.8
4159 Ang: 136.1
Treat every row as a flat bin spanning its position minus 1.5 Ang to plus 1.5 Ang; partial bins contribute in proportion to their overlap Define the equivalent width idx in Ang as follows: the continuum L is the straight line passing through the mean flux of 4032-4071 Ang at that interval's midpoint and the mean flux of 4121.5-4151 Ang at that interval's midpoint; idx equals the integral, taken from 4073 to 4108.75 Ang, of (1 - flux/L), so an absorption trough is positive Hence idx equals 3.1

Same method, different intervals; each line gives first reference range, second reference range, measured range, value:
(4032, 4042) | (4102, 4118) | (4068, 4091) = -1.3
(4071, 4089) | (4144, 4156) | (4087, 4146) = 3.9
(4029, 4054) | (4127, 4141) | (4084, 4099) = 2.2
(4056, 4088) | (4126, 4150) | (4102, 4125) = 0.8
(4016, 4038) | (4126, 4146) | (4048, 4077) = -1.6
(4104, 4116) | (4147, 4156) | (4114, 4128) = -0.8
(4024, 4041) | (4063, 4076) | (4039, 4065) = 0.4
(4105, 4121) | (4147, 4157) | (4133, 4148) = -0.6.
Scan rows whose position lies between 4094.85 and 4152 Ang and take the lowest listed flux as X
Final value 99.01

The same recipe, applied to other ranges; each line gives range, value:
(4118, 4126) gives 117.1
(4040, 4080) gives 124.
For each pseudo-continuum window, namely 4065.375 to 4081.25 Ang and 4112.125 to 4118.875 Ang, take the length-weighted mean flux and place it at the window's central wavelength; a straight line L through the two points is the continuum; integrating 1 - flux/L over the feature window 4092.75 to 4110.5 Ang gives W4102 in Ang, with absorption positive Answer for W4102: 4.9 Ang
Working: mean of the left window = 157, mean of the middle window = 114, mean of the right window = 158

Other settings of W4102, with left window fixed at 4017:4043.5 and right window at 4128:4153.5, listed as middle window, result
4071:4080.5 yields -1.07 Ang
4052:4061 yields 0.47 Ang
